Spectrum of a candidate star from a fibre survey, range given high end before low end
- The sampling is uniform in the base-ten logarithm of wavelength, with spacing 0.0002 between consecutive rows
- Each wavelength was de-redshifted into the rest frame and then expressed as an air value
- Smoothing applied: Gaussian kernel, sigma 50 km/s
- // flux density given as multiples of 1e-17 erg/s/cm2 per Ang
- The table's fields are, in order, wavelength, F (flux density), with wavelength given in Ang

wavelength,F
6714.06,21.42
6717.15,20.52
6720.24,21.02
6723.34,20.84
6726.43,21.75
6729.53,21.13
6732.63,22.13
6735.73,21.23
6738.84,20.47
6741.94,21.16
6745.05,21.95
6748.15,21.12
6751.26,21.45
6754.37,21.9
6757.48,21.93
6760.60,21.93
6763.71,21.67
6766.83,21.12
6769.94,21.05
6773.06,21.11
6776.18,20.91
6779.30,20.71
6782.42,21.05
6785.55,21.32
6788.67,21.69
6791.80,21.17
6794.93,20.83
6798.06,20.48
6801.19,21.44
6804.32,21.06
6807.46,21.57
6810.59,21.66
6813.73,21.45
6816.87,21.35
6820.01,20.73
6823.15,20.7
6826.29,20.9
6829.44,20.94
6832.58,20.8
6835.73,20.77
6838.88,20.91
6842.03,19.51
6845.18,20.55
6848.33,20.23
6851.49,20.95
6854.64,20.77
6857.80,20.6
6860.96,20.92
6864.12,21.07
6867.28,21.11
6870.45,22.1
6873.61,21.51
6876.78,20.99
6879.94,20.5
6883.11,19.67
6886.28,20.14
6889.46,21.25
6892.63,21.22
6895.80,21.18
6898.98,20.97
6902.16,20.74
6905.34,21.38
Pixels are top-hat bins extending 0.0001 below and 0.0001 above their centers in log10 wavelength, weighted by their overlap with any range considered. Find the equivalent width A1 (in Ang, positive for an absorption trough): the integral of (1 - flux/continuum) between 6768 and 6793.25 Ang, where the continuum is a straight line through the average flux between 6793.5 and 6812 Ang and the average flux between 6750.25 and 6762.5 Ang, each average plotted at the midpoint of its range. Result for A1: 0.4 Ang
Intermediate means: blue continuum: 21.8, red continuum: 21.2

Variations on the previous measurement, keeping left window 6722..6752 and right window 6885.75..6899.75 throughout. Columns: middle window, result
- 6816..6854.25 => 0.8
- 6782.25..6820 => -0.1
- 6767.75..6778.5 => 0.1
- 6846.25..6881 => 0.1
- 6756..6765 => -0.2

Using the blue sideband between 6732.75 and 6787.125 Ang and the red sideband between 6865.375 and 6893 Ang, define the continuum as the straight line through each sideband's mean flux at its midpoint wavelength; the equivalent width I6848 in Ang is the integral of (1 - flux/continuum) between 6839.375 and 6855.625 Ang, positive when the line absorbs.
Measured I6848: 0.5 Ang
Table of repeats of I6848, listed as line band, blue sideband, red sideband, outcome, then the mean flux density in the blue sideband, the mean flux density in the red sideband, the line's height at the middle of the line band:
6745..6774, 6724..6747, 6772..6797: -0.4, 21.4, 21.1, 21.2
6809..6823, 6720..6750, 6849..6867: -0.2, 21.3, 20.8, 21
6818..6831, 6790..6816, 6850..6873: 0.2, 21.2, 21.1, 21.2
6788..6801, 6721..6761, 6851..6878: 0.2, 21.4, 21.1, 21.3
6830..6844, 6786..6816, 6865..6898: 0.4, 21.3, 21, 21.1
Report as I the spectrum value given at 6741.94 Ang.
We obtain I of 21.16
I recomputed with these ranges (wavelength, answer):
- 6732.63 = 22.13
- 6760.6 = 21.93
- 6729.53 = 21.13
